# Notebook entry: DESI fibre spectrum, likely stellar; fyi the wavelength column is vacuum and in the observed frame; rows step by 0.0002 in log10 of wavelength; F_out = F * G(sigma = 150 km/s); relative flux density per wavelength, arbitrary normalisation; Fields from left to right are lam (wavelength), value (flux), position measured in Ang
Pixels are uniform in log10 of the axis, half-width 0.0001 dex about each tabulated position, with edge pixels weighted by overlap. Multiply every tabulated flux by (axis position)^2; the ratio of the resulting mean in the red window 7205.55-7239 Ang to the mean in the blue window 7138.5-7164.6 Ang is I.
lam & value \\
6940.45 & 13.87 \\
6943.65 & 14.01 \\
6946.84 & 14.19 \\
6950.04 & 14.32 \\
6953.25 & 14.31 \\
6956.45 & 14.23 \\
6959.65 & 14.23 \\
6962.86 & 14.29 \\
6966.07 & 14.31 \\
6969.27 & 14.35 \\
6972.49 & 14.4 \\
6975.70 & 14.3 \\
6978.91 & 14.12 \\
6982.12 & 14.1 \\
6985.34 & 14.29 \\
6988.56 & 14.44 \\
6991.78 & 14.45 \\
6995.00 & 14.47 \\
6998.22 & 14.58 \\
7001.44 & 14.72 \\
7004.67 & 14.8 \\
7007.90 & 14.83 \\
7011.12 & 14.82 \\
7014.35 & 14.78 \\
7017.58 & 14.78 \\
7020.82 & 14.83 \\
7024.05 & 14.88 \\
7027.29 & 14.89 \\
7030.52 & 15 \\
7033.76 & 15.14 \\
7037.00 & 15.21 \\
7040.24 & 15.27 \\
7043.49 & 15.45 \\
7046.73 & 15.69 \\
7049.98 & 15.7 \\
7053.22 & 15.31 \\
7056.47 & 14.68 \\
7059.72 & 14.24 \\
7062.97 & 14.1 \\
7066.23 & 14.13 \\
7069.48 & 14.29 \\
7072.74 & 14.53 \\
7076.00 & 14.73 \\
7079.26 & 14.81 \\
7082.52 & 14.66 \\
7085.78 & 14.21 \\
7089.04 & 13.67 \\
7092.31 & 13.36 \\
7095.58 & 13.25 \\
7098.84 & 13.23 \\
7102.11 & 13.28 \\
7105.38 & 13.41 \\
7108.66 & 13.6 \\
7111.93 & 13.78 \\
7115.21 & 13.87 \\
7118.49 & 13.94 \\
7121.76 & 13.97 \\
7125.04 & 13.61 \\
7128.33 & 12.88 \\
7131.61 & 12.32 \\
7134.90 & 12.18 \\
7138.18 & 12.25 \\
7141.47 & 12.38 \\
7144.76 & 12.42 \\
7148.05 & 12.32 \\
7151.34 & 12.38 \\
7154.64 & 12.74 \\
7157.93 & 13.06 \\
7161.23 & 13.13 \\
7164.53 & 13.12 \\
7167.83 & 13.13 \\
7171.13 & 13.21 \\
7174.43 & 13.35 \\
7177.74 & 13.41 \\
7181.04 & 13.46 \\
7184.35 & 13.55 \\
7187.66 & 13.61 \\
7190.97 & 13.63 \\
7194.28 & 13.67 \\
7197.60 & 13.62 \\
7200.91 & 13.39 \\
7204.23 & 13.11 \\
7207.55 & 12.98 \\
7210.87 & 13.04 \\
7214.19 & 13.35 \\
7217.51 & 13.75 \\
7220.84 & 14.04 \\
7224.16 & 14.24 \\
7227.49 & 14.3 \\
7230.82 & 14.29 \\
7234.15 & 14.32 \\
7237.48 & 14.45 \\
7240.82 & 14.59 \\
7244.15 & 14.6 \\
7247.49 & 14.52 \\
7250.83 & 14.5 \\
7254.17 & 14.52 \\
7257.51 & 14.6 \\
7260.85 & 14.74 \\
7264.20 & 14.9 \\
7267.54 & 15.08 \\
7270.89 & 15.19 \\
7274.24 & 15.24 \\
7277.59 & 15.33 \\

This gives 1.1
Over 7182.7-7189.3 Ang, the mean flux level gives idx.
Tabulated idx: 13.6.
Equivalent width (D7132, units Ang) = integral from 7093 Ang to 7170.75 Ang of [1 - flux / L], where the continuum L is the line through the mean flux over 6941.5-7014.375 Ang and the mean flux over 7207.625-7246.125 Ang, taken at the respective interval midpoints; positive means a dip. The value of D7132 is 6.1 Ang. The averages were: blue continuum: 14.4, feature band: 13.1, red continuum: 14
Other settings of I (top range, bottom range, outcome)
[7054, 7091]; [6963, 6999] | 1.03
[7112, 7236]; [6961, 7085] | 0.95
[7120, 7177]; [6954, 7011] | 0.93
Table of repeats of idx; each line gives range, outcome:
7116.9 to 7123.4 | 14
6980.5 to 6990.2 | 14.3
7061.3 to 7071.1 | 14.2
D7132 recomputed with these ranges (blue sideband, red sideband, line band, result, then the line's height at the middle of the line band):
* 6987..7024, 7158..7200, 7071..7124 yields 0.4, 14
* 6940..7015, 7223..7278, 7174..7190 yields 1.2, 14.6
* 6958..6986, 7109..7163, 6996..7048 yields -4.1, 13.9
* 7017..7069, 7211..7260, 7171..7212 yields 2.9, 14.4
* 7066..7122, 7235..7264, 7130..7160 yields 3.6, 14.1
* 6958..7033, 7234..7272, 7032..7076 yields -0.9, 14.6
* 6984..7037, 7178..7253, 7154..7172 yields 1.3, 14.1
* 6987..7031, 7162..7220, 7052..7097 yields -0.1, 14.2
